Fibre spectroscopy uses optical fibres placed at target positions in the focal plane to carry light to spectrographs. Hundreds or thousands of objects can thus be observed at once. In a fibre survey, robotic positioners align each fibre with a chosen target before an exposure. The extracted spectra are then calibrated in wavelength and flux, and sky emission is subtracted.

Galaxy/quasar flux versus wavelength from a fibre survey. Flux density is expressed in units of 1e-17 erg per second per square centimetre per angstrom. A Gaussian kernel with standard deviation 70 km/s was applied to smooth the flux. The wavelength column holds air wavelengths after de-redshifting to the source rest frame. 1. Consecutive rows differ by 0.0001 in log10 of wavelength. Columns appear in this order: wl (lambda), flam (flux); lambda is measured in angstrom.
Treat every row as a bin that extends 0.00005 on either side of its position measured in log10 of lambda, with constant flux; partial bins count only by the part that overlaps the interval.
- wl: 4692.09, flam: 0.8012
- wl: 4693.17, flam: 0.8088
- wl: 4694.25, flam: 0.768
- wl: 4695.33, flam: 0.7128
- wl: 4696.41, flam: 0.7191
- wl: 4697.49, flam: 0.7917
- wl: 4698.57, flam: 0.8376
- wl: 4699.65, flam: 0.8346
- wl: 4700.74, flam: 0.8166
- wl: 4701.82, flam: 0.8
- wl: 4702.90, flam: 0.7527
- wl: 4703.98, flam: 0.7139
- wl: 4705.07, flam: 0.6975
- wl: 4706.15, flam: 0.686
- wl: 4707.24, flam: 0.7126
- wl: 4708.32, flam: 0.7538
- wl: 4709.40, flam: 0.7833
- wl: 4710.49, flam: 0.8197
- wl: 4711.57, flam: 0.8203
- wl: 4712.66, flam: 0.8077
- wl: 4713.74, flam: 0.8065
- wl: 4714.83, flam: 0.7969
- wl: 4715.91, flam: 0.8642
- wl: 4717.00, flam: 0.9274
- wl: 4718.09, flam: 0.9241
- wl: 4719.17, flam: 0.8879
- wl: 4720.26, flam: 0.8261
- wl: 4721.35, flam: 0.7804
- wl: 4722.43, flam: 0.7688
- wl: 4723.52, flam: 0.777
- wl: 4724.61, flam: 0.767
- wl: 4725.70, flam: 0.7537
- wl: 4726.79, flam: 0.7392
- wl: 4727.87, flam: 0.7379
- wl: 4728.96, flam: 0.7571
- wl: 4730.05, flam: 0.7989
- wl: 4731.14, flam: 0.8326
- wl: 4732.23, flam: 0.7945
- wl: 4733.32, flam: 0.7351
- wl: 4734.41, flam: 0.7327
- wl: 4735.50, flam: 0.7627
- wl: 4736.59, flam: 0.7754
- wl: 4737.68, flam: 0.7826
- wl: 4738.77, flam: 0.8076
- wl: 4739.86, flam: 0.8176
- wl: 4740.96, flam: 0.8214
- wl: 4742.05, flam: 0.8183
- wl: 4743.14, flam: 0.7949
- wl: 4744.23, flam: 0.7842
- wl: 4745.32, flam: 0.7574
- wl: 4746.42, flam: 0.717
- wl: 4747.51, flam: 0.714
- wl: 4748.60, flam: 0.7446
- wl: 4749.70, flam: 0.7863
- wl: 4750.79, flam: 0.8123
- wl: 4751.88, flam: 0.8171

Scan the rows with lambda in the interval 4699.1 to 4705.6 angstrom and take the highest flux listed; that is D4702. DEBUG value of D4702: 0.8346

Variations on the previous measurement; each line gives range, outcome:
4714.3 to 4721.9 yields 0.9274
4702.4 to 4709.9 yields 0.7833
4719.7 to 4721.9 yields 0.8261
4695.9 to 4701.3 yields 0.8376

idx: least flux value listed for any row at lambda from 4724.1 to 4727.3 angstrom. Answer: 0.7392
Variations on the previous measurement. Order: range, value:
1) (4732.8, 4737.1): 0.7327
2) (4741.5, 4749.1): 0.714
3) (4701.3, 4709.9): 0.686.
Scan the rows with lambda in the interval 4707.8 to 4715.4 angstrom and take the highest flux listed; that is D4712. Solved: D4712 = 0.8203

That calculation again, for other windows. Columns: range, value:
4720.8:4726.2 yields 0.7804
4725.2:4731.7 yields 0.8326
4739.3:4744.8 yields 0.8214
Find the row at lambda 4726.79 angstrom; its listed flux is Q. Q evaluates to 0.7392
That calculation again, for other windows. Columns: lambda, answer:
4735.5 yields 0.7627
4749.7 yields 0.7863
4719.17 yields 0.8879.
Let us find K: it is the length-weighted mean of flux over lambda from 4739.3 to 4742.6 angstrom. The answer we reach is 0.818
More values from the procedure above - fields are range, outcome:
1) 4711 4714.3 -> 0.812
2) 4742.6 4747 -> 0.763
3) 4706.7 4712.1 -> 0.779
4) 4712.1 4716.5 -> 0.819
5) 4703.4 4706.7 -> 0.698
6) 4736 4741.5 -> 0.8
